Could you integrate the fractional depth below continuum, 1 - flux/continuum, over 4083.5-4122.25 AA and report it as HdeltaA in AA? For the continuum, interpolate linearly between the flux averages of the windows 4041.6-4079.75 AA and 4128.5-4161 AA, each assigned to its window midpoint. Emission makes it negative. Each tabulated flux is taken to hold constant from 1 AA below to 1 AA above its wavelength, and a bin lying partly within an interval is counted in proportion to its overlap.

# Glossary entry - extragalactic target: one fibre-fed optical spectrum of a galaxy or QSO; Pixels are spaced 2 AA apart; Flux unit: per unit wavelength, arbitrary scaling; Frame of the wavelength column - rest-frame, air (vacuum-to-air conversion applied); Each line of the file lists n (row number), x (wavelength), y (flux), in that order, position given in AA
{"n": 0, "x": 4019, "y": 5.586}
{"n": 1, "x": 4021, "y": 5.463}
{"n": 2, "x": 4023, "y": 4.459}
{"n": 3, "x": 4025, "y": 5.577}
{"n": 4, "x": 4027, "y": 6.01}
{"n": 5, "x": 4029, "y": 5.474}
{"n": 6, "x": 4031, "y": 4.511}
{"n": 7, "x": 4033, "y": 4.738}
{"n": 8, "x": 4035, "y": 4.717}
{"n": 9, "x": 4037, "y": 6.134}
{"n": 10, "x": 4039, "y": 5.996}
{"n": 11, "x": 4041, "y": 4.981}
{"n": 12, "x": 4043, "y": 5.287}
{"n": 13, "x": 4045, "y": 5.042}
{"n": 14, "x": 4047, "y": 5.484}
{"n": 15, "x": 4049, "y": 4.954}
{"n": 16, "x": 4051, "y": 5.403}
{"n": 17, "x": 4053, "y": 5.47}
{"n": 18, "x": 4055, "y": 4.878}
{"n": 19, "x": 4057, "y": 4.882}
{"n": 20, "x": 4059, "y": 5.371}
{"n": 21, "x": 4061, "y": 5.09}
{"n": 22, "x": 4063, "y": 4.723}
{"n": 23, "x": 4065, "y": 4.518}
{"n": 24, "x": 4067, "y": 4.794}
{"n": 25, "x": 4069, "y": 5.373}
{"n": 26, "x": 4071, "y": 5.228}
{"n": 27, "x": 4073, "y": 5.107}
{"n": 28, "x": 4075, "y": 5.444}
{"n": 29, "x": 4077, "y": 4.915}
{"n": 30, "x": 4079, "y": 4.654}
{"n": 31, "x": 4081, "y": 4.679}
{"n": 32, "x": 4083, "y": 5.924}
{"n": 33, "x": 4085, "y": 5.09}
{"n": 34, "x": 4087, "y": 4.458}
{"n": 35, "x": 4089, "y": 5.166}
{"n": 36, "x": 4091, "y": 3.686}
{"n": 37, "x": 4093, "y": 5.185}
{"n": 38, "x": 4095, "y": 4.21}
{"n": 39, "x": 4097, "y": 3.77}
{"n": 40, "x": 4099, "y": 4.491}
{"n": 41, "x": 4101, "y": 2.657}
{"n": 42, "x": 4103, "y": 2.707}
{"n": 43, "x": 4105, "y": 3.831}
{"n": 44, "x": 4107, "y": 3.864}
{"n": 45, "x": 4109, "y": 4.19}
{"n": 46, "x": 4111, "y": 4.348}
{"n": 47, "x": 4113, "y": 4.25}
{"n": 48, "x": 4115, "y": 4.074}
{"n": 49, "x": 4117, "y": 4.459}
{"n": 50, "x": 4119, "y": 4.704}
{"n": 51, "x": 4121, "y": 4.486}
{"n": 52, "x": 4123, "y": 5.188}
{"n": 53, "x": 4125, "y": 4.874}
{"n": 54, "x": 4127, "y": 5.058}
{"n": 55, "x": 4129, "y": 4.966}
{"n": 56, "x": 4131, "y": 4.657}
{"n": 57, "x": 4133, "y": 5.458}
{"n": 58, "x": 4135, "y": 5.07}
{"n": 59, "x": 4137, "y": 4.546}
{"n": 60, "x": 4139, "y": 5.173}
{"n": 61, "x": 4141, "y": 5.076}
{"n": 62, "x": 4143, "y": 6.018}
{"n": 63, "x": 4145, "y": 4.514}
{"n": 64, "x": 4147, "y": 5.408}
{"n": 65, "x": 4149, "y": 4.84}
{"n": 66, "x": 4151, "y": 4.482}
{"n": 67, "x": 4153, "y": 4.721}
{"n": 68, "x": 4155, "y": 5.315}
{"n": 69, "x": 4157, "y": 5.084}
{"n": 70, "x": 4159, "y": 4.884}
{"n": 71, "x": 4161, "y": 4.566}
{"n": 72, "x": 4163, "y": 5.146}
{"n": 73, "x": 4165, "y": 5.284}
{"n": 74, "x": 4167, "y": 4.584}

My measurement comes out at 6.33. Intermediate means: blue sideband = 5.09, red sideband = 5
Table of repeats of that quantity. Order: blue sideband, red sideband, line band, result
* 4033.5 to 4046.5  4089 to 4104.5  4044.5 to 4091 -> -4.3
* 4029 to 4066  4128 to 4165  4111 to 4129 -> 1.4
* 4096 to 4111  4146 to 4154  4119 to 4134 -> -2.3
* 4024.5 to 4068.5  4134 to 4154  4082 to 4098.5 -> 1.3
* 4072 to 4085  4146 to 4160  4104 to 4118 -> 2.5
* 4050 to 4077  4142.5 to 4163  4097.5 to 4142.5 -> 4.8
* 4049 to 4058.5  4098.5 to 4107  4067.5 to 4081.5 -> -2.1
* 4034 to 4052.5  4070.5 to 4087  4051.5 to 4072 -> 0.6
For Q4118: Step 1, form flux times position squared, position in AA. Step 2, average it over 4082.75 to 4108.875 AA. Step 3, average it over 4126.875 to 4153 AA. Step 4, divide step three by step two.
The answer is 1.22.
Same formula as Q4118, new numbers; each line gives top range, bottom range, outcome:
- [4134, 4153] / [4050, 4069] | 1.03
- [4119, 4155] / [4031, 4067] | 1.01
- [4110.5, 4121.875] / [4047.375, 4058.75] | 0.88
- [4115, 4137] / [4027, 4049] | 0.96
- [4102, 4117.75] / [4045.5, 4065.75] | 0.80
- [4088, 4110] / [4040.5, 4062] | 0.79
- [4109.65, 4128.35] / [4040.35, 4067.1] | 0.94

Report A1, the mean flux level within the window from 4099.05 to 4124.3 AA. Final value 4.09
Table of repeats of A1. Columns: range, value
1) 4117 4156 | 4.96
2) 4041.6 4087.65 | 5.08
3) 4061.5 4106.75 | 4.57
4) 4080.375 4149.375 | 4.6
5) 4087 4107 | 3.99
